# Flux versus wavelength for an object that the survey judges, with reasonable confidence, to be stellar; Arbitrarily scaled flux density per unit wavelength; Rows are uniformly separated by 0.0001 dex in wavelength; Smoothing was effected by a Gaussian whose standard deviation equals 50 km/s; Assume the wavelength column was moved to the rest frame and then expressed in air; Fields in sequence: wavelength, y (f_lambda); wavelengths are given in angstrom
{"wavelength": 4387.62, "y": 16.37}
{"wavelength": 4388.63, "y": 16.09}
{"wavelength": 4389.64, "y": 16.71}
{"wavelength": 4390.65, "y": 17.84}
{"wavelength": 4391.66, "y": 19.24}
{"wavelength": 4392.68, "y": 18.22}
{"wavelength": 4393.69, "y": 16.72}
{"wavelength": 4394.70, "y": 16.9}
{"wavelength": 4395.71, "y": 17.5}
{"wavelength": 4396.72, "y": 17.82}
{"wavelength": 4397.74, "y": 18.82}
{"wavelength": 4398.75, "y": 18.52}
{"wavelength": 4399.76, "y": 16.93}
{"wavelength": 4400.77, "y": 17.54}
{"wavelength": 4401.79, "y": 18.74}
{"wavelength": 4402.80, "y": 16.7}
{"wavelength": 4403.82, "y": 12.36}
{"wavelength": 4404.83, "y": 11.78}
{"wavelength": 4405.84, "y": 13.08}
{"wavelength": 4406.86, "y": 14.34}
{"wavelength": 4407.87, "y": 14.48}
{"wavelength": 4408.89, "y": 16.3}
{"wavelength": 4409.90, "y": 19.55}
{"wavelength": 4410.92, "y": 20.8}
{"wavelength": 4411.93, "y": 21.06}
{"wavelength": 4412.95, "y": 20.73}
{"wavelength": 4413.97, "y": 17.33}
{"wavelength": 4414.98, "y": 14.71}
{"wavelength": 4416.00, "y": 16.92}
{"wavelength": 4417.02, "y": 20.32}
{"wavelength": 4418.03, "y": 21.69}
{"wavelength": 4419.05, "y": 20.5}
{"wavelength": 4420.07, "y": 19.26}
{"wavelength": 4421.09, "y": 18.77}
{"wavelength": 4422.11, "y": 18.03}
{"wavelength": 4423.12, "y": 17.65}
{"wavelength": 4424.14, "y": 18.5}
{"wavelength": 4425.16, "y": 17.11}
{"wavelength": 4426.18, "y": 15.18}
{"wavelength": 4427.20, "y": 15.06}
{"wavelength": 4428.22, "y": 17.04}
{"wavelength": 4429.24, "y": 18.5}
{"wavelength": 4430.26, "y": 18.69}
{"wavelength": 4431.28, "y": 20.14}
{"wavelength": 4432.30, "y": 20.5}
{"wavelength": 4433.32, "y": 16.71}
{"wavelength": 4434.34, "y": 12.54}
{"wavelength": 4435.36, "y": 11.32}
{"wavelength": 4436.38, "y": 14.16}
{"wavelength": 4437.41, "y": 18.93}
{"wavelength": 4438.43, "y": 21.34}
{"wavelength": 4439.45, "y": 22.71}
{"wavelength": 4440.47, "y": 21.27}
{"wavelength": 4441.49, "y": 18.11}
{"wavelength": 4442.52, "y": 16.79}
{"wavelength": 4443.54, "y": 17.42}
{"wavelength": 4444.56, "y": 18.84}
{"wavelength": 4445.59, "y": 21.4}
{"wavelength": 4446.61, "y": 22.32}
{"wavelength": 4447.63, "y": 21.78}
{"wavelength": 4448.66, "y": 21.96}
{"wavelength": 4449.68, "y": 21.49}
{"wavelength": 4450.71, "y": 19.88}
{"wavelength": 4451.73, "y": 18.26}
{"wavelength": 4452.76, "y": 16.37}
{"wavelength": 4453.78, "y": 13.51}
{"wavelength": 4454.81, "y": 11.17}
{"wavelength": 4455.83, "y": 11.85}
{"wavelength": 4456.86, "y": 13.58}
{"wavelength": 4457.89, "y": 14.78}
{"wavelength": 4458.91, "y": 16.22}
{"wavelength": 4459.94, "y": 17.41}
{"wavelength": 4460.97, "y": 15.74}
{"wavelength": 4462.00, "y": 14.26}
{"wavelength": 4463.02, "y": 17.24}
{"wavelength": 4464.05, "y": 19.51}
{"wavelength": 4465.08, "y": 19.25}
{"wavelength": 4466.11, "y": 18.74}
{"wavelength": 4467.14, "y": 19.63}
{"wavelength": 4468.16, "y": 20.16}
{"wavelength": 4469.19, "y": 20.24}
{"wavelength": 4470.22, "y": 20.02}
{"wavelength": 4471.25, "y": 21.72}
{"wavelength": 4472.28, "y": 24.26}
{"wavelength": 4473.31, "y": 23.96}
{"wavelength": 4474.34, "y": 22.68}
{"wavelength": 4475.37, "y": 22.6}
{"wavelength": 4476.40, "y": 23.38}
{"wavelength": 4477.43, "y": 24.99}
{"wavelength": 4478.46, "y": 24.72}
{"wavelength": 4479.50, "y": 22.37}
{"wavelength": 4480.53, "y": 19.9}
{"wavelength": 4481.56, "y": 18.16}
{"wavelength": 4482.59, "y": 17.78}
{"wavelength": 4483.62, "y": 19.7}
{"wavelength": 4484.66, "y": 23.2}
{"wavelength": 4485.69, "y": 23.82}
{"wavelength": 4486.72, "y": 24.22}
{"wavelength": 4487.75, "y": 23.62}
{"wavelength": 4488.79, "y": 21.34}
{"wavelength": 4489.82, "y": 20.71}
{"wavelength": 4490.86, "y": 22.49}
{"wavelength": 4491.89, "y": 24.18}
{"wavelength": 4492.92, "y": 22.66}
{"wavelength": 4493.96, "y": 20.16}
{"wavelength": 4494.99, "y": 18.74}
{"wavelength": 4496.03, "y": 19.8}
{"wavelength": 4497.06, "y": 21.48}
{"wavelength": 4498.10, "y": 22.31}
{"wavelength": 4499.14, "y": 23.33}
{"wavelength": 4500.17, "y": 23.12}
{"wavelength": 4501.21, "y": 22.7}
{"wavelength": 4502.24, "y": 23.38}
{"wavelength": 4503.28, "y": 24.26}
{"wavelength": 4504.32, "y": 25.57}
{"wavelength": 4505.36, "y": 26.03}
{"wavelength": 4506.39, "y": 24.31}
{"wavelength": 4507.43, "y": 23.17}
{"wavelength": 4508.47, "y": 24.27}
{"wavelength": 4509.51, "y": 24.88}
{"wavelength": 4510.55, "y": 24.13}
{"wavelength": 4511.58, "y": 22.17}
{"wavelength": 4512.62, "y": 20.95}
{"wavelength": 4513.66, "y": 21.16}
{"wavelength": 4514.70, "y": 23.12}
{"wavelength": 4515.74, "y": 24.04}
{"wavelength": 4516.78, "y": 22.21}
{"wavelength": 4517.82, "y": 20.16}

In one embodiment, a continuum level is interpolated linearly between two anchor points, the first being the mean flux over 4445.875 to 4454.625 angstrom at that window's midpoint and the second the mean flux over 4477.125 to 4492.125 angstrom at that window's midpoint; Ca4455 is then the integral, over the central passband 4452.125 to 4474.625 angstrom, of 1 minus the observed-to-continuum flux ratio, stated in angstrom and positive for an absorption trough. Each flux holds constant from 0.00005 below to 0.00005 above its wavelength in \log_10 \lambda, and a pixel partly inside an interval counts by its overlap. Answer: 2.8 angstrom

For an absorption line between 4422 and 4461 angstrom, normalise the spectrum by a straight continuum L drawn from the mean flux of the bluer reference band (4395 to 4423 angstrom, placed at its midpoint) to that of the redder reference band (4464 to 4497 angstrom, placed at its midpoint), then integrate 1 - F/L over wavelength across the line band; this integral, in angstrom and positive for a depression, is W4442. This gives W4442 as 3.6 angstrom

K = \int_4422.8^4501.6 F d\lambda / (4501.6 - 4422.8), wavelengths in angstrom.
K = 19.5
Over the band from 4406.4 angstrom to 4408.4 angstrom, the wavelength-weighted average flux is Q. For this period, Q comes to 14.4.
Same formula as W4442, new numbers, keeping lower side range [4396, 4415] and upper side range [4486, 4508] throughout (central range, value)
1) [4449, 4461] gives 2.5 angstrom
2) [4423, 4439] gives 1.3 angstrom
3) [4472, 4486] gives -0.4 angstrom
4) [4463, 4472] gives 0.4 angstrom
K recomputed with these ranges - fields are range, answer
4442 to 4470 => 17.8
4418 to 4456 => 18.1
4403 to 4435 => 17.4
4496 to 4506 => 23.4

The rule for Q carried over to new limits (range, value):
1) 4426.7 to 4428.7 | 16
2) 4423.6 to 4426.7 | 16.9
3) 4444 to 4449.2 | 21.2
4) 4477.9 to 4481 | 22.4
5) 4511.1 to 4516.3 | 22.3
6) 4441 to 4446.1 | 18.5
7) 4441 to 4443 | 17.4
